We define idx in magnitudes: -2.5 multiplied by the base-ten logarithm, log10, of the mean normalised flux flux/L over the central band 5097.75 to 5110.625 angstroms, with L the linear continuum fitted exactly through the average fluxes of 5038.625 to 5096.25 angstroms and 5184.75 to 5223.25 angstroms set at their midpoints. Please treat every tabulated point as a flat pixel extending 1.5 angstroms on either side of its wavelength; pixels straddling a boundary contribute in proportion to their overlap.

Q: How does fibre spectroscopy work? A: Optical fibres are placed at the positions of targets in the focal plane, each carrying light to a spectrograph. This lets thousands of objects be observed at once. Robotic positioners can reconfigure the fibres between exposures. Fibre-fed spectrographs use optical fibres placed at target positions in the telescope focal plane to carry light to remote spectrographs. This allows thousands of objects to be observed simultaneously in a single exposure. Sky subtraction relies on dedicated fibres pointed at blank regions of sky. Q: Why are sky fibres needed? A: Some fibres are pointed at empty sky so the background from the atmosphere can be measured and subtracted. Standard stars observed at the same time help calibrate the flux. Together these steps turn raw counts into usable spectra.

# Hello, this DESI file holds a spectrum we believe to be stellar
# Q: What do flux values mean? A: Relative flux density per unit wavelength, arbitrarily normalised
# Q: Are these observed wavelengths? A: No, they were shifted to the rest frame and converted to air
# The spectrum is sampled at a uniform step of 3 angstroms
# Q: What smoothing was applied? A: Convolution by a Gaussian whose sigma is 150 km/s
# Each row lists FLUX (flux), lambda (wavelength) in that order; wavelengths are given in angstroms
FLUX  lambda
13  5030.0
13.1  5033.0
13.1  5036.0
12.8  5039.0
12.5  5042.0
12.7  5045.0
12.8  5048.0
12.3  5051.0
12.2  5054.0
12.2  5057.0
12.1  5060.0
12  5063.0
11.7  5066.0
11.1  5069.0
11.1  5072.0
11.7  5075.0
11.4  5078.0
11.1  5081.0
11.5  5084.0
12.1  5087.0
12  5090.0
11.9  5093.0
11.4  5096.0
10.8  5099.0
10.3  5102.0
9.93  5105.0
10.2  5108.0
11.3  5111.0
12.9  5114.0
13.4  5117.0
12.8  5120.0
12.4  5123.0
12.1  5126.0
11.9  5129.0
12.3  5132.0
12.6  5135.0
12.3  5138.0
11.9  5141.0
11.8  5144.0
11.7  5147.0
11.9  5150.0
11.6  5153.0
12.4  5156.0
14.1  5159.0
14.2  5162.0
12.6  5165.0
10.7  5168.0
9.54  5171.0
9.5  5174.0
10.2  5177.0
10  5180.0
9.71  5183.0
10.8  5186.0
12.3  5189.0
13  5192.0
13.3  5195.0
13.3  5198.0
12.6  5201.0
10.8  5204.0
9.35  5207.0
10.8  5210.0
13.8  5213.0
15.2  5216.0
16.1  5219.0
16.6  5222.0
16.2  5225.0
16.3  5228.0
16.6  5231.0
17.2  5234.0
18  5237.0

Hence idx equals 0.17 mag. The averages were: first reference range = 11.9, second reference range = 12.9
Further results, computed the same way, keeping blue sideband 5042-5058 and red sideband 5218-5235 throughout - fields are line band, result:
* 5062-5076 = 0.12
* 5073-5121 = 0.17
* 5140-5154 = 0.24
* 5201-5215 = 0.37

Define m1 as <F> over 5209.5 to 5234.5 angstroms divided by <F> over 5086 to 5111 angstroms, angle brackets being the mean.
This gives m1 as 1.40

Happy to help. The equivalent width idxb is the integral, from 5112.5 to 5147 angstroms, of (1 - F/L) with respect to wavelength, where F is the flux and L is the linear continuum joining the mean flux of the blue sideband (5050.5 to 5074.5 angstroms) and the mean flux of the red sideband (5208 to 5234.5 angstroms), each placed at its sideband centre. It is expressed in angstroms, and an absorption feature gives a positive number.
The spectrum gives 2.3 angstroms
